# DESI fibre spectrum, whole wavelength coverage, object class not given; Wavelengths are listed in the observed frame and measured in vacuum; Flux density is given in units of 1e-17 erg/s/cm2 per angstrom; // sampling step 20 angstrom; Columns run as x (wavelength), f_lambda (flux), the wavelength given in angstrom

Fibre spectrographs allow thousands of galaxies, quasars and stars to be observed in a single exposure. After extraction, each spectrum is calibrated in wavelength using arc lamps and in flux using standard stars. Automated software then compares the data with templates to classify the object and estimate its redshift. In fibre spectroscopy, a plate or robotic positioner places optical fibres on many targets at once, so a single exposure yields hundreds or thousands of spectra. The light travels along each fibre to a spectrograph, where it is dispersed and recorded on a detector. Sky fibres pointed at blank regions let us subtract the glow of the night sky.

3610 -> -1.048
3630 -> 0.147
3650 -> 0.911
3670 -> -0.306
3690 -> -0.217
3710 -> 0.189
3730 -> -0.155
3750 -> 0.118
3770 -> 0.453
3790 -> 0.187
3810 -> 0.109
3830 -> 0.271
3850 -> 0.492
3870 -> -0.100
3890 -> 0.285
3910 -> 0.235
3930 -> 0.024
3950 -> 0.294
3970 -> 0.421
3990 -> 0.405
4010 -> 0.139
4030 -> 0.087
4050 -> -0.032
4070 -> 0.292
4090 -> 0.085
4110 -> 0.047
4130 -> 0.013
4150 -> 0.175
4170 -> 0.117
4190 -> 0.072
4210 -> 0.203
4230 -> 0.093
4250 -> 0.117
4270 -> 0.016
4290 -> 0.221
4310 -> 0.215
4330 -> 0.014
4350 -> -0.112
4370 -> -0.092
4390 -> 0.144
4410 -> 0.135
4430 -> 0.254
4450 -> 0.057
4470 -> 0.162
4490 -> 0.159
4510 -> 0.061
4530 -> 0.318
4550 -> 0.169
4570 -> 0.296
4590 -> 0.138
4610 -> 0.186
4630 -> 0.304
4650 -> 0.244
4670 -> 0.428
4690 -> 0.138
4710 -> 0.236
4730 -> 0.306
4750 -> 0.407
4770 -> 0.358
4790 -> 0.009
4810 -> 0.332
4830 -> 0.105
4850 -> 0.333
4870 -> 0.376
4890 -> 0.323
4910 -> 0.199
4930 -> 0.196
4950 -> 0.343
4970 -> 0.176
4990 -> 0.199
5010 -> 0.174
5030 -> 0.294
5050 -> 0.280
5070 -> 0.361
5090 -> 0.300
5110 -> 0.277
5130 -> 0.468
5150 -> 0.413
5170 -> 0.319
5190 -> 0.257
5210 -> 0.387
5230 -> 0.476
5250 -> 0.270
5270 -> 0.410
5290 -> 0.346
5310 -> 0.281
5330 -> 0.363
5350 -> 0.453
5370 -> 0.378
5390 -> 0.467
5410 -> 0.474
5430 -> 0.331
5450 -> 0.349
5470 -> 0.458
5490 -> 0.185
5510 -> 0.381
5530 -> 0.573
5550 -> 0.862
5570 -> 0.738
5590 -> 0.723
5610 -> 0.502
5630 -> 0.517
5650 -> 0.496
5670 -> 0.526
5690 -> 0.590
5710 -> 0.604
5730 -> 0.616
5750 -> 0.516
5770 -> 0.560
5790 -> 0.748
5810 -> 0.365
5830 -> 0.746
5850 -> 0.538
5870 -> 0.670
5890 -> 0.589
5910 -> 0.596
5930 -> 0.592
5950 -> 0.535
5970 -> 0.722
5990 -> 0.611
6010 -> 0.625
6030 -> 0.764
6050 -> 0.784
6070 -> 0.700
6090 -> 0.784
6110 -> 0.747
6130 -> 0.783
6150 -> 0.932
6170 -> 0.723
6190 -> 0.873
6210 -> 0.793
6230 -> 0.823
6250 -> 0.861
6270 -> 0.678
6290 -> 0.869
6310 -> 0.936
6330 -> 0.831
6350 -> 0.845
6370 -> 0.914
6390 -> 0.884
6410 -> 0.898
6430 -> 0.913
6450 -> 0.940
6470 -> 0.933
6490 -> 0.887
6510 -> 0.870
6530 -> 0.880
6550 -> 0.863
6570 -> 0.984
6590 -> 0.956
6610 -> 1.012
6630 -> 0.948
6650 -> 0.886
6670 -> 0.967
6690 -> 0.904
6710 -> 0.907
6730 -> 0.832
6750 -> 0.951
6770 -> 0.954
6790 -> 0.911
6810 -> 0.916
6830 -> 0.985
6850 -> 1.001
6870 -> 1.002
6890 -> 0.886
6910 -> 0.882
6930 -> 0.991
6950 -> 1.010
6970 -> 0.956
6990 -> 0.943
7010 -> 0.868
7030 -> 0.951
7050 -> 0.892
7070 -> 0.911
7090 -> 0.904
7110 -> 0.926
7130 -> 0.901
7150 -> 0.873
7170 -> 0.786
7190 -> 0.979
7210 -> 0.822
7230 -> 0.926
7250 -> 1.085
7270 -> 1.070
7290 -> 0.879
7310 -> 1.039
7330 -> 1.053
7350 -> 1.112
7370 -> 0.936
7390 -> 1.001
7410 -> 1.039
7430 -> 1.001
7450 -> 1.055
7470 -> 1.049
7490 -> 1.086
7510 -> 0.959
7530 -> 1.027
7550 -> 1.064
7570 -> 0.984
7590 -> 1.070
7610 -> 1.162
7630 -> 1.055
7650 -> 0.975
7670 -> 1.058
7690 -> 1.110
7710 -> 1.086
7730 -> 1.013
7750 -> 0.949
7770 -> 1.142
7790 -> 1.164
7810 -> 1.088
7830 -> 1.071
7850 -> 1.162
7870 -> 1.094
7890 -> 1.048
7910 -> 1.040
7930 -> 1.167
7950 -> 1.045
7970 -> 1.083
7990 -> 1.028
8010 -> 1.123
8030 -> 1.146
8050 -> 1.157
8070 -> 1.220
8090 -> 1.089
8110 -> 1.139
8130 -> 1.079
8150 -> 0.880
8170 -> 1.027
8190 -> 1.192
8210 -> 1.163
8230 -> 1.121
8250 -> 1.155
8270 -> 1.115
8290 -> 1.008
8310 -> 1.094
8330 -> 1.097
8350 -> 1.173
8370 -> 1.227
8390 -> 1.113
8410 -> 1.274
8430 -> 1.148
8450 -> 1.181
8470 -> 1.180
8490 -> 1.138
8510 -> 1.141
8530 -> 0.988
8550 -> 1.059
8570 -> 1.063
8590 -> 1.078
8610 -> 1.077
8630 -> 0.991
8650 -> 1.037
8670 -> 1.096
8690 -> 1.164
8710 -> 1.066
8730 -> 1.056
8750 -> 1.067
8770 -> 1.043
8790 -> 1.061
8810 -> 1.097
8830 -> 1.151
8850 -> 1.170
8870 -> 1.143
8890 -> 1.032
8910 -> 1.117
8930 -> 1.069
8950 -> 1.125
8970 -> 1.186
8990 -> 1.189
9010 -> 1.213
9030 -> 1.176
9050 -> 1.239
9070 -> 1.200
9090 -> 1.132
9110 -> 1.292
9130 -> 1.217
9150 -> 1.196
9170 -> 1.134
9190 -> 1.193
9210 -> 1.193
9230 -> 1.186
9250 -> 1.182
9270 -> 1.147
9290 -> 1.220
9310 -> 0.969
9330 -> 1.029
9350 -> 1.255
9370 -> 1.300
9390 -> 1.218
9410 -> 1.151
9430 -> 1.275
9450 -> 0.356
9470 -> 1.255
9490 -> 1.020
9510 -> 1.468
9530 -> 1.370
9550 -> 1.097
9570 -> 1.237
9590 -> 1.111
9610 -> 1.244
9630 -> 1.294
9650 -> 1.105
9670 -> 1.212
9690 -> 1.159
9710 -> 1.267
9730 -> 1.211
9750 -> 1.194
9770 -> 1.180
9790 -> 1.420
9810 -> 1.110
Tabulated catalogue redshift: 0.38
